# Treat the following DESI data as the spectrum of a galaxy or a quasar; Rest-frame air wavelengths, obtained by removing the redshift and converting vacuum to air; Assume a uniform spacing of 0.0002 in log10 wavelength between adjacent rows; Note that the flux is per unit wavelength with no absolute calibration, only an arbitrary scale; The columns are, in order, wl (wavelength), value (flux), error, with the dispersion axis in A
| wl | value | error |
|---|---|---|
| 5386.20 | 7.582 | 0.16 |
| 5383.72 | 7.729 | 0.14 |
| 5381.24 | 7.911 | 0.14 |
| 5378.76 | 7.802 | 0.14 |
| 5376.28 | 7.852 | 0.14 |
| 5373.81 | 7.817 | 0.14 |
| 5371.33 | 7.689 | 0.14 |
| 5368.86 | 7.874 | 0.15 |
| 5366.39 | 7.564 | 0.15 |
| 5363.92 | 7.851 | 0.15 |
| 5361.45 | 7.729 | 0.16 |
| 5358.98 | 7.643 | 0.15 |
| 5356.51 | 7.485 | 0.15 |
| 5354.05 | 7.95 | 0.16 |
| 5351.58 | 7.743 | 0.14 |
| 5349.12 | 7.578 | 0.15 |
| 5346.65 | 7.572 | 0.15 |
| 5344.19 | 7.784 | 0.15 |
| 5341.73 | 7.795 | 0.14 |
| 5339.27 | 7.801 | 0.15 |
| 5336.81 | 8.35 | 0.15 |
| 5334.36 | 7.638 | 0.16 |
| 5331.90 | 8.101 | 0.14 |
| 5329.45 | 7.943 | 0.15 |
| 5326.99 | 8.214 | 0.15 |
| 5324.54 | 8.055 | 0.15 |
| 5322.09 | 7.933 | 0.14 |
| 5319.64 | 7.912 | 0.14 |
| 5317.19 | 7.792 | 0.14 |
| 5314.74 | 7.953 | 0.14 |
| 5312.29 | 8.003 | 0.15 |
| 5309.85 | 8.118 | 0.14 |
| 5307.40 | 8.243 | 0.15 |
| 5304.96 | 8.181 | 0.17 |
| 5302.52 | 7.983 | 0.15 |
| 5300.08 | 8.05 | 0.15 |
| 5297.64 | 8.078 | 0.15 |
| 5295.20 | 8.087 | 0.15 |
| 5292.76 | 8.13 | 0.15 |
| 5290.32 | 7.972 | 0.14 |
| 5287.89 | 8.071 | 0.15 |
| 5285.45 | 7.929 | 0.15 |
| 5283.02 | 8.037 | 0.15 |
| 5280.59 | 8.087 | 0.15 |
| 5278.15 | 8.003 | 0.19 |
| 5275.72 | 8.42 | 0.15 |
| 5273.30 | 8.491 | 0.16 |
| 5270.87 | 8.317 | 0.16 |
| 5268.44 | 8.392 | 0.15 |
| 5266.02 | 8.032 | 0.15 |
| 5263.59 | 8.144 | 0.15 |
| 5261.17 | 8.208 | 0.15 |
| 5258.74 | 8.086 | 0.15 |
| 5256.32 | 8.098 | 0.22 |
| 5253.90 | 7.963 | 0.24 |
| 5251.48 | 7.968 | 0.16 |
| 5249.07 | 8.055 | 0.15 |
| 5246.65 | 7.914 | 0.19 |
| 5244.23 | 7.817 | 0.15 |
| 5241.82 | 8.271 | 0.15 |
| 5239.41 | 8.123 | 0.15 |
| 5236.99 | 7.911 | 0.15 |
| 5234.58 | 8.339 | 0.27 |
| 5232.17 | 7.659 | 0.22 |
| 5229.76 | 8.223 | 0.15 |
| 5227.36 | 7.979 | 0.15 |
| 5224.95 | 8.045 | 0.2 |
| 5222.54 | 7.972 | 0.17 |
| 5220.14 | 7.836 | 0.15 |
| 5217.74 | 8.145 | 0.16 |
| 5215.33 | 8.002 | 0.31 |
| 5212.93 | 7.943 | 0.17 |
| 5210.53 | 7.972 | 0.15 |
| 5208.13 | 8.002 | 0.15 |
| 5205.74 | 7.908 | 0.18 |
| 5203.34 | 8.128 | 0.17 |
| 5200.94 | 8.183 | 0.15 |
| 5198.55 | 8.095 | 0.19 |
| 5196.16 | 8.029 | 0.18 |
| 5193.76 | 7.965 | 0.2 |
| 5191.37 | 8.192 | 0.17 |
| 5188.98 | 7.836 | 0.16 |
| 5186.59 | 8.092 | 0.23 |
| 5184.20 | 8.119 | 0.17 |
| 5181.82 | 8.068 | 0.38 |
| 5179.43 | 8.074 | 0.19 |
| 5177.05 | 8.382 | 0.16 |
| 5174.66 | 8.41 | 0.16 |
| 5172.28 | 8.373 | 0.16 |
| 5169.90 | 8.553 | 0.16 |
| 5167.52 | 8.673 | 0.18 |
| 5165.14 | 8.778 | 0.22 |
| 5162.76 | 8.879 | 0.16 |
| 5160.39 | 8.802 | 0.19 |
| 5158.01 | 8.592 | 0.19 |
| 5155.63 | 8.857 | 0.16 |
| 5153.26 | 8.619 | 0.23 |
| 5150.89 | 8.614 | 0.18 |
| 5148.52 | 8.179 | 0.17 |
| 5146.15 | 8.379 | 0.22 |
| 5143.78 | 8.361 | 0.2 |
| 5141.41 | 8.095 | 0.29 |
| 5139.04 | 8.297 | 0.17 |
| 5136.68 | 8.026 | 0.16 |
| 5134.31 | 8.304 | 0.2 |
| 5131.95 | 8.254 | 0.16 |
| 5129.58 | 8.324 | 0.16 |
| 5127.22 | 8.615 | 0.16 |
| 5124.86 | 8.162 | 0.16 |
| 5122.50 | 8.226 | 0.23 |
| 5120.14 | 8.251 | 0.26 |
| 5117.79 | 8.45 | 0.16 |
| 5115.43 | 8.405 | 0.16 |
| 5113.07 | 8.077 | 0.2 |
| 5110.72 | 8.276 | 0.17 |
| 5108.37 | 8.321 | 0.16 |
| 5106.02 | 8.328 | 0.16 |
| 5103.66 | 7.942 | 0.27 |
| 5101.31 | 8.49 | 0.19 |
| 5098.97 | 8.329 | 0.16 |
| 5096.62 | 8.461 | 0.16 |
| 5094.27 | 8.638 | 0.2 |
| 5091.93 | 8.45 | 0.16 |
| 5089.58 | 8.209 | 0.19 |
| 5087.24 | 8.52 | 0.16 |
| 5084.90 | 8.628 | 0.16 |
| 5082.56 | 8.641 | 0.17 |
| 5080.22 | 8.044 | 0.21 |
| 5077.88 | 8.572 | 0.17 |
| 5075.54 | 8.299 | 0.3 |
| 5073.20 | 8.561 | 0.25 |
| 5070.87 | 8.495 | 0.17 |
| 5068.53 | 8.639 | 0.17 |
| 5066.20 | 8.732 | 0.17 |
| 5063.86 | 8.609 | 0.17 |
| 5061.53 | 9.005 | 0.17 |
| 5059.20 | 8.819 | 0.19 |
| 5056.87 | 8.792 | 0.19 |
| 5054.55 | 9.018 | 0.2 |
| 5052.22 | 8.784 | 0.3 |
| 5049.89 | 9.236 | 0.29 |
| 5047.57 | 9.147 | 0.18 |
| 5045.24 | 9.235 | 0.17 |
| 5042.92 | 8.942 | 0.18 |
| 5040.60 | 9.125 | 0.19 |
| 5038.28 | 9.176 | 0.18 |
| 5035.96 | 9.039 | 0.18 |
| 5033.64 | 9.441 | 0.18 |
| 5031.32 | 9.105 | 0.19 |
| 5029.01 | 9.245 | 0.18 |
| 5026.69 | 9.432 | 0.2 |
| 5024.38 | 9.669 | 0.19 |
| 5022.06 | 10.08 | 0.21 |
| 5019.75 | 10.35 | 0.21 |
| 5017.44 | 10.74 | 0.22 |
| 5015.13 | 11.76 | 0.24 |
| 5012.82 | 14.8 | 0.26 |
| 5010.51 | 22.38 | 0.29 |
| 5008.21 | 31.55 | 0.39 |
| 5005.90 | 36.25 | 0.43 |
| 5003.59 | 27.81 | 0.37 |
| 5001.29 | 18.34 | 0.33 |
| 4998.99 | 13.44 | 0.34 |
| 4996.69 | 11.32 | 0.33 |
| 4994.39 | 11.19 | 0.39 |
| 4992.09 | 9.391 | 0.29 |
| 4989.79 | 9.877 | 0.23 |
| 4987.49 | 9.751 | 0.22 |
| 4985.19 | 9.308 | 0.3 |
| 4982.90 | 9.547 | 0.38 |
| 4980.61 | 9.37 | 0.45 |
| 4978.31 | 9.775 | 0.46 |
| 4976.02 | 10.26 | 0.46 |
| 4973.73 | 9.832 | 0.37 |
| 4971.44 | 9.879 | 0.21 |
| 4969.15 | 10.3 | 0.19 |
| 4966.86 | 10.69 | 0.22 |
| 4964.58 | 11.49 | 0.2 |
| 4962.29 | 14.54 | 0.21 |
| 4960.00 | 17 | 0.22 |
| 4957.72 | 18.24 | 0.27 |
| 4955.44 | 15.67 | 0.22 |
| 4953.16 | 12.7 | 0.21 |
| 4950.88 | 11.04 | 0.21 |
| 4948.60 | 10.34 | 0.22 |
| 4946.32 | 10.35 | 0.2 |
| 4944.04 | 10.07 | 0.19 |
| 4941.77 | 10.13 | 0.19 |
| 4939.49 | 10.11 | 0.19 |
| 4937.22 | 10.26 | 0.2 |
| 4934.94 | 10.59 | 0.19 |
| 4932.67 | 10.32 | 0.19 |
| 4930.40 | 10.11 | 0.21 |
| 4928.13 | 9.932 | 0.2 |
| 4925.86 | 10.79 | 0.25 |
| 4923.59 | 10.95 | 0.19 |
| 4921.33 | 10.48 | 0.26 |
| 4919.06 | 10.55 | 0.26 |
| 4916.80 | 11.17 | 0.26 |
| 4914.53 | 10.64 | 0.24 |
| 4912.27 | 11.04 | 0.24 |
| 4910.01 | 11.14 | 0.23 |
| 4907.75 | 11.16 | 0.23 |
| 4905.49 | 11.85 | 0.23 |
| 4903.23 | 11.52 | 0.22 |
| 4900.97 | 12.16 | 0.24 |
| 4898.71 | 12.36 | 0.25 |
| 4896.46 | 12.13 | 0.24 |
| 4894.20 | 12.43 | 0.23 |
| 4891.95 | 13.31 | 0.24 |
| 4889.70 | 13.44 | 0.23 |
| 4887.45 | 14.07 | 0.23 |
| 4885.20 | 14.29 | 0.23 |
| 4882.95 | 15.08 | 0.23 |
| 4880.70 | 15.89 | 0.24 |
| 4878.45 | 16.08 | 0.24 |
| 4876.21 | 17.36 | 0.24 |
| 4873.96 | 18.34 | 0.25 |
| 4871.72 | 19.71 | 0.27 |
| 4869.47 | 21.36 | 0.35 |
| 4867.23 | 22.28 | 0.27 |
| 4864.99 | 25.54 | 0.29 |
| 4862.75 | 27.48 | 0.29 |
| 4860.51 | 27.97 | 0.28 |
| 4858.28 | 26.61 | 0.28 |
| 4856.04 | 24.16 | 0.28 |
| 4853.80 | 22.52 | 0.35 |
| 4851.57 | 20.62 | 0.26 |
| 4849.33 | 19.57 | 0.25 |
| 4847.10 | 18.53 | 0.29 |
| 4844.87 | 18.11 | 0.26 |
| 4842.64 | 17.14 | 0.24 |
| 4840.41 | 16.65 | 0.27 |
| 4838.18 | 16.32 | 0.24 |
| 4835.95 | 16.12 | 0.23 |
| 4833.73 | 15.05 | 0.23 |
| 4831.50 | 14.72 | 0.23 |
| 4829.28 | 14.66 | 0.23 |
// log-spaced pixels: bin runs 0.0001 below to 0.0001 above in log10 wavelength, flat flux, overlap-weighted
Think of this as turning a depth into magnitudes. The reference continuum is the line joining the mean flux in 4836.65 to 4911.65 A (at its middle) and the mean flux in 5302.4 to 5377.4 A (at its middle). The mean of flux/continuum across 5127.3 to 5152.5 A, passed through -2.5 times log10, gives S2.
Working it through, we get 0.40 mag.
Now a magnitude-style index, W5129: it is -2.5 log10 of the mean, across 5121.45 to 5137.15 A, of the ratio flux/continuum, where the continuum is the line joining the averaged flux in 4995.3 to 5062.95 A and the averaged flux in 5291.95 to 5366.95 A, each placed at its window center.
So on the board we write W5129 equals 0.329 mag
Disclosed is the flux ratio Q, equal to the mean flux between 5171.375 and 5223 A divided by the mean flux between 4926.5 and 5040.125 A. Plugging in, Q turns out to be 0.64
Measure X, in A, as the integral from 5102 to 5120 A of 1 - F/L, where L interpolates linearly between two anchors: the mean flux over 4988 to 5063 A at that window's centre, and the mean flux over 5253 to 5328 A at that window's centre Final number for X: 4.6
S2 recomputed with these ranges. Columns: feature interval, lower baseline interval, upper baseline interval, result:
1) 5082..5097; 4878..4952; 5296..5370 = 0.184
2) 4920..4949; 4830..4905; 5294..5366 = 0.497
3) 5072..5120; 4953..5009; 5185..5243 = 0.311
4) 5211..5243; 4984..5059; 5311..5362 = 0.183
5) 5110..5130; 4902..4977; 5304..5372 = 0.178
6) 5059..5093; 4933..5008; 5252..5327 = 0.311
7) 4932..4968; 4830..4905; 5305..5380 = 0.303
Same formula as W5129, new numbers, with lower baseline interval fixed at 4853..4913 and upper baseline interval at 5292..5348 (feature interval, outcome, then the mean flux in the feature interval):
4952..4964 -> 0.01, 15.4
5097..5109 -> 0.45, 8.29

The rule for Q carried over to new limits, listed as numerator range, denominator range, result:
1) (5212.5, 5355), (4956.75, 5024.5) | 0.57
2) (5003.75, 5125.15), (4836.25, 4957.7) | 0.69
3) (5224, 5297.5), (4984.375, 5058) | 0.64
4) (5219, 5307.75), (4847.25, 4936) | 0.52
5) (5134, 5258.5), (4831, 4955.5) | 0.55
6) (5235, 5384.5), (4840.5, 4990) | 0.56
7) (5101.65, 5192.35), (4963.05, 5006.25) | 0.66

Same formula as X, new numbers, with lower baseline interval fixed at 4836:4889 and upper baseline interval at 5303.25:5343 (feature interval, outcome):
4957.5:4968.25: 2.00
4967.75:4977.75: 4.04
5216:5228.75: 3.09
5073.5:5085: 4.66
